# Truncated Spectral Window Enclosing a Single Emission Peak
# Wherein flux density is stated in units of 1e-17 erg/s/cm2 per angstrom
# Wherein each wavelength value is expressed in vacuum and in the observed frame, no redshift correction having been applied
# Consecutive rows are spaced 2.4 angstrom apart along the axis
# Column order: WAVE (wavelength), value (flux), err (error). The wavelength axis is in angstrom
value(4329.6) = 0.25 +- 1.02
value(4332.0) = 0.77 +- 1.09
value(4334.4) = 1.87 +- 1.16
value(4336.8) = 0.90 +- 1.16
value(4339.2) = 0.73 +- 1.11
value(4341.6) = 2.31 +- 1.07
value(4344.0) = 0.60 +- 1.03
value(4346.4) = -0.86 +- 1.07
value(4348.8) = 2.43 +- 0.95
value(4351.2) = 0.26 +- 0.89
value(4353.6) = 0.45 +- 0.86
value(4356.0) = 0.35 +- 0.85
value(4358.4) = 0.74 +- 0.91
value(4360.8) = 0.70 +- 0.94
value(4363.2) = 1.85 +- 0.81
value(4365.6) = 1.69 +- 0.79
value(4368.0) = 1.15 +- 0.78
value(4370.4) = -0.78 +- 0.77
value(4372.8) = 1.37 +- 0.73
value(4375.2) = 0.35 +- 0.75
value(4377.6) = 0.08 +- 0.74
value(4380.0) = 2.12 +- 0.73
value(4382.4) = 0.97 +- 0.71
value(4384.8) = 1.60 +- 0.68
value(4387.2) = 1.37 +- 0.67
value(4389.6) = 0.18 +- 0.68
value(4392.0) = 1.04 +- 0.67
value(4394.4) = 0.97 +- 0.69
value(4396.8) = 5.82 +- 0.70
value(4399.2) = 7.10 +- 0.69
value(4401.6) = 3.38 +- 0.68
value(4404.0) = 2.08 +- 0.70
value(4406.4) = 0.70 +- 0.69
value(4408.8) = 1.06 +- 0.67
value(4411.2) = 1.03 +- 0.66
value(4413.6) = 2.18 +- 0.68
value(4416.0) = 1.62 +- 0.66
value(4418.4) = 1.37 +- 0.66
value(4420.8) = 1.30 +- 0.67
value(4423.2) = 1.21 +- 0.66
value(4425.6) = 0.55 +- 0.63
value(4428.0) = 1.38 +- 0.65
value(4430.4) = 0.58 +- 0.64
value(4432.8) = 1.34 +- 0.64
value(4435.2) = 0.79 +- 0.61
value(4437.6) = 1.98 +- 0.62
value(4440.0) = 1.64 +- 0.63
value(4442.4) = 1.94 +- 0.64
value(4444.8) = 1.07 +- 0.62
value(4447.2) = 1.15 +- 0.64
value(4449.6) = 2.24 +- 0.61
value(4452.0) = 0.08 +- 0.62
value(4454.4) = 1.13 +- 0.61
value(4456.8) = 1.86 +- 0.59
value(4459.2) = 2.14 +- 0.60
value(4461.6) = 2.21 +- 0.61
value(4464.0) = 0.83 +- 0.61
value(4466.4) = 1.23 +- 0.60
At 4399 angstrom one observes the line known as [O II] 3727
